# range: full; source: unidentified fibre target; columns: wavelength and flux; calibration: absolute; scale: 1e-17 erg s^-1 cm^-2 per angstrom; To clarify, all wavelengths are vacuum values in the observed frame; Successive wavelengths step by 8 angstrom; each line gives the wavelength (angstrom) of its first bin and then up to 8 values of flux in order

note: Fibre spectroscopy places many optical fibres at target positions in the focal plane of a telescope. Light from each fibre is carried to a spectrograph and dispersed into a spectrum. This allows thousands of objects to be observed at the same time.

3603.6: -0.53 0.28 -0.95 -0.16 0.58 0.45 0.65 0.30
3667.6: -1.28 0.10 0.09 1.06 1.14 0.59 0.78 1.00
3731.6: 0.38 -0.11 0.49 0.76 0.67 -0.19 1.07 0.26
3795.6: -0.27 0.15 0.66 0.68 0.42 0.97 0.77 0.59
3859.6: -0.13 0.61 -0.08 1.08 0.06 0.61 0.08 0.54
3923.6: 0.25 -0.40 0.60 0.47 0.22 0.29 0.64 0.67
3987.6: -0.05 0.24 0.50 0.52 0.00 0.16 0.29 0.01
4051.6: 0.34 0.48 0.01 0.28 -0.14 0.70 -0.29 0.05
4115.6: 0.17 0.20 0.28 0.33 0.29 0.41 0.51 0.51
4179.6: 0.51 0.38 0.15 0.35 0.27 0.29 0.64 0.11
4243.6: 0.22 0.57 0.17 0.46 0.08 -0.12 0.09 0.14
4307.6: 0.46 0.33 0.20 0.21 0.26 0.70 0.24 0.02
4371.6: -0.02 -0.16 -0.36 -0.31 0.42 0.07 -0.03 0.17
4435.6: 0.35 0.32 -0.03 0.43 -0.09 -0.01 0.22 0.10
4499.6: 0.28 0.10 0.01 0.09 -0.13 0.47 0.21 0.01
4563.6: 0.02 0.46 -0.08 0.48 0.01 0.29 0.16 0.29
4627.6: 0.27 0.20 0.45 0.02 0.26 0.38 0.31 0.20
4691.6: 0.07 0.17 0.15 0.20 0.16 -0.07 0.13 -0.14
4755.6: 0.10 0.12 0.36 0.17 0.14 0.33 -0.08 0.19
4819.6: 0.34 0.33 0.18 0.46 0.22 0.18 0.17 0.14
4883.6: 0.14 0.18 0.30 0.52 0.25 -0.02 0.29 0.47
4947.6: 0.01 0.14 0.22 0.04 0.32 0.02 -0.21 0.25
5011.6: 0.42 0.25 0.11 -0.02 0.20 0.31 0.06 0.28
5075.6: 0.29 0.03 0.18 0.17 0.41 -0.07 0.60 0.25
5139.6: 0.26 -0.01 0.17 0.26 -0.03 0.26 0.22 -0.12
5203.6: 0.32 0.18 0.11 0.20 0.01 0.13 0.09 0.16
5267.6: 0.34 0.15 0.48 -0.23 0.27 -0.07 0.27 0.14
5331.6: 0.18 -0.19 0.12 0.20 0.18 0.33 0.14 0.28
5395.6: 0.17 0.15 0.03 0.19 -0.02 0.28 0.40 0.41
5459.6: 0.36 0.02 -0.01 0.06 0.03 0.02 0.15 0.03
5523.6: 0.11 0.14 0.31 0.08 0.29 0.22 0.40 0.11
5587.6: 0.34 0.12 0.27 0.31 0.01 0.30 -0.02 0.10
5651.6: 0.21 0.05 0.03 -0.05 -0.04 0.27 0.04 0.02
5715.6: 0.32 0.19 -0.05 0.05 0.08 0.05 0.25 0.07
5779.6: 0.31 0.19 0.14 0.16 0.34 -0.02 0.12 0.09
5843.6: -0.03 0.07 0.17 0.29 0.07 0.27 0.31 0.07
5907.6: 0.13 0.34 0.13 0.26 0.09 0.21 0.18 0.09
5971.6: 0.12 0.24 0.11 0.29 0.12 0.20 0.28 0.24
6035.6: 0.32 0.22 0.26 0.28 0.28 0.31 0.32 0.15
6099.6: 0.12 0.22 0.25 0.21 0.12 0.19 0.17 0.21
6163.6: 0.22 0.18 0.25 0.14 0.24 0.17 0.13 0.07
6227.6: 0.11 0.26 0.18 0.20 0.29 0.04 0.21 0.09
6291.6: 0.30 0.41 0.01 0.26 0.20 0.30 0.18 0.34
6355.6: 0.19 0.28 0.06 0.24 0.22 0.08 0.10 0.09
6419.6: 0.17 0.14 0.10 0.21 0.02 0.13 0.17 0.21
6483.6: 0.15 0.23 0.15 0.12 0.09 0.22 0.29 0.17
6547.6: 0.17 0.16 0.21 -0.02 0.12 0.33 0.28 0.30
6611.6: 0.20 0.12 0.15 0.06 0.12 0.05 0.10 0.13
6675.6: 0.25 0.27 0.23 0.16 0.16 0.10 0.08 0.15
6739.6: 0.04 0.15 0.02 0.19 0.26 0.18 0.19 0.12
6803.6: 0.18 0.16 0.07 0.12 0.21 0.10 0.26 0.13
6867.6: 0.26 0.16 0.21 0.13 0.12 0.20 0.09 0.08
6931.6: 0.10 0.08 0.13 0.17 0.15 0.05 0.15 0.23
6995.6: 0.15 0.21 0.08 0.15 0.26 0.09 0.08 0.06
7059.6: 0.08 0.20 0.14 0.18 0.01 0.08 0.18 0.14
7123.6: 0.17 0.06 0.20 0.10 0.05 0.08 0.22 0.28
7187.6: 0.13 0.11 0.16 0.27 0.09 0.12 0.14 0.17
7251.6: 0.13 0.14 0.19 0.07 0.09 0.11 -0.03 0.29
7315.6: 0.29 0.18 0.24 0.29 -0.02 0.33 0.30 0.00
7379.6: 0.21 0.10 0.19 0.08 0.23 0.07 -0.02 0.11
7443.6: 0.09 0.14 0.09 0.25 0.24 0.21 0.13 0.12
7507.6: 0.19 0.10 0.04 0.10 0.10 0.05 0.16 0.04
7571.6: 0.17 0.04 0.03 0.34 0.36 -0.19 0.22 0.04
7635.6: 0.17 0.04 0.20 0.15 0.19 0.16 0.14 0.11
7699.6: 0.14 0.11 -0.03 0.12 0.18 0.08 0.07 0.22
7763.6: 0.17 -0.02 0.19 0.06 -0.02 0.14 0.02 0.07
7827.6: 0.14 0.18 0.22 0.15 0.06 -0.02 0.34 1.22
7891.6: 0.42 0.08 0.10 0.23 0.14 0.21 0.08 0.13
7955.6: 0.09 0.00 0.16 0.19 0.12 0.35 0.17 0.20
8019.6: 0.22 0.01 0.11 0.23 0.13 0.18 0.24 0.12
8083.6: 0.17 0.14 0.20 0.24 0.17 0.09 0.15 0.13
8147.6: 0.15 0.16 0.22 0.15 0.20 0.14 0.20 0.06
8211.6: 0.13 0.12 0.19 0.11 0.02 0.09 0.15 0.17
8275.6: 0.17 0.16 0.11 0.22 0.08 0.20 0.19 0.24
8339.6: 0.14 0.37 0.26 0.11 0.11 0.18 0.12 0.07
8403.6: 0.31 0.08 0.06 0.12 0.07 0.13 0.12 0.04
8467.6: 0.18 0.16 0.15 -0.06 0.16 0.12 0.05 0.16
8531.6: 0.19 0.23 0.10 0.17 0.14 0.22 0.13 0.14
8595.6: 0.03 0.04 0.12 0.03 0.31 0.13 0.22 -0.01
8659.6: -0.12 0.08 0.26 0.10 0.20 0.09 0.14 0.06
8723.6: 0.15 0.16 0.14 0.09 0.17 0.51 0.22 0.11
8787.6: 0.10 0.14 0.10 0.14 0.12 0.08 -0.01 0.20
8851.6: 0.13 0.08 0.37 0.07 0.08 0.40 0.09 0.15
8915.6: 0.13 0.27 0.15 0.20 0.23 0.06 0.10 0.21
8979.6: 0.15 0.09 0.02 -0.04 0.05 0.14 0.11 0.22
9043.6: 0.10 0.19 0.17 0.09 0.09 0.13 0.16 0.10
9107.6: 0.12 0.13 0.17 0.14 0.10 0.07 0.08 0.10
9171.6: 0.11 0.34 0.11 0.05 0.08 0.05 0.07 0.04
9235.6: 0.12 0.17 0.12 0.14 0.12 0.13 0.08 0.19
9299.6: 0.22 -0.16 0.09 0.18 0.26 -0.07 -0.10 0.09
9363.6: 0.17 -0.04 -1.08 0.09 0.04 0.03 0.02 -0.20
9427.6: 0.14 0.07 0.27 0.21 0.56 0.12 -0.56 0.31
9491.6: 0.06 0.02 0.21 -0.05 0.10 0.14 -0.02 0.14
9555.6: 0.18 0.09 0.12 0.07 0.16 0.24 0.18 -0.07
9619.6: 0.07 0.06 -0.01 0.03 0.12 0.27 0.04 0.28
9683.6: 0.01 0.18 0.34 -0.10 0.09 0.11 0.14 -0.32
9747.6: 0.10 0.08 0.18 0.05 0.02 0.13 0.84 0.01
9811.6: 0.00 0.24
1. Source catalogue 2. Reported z 1.114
